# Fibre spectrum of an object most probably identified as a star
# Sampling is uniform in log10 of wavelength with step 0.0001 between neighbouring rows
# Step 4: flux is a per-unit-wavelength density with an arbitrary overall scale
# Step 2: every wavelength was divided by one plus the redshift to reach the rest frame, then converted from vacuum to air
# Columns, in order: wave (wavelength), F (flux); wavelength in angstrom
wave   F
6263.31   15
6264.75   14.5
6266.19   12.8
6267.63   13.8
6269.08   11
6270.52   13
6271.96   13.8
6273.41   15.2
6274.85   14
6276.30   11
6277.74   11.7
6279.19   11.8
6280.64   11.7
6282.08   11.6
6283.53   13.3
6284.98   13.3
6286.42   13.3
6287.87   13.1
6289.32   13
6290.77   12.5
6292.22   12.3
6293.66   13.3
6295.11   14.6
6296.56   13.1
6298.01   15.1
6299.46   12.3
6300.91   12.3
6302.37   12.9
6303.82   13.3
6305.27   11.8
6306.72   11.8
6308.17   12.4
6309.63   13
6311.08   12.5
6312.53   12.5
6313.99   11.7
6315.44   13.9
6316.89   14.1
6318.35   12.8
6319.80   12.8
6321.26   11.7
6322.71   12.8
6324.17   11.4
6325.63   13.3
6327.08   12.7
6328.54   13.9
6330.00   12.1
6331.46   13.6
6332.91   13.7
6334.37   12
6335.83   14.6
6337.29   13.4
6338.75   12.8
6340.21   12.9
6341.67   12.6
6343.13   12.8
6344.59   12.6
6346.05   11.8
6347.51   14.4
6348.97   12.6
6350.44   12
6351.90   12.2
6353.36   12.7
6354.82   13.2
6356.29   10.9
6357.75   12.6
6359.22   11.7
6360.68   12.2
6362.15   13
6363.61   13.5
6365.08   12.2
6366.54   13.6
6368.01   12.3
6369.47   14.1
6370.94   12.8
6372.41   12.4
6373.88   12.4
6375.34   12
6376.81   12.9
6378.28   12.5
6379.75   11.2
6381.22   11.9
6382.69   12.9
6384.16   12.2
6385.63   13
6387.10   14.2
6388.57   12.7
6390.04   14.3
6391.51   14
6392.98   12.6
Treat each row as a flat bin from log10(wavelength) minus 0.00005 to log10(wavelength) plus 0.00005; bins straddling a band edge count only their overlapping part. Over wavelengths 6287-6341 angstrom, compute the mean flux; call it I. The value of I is 12.9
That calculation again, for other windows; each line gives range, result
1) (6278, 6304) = 12.9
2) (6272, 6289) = 12.8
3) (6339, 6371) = 12.7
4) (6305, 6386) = 12.7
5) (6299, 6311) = 12.5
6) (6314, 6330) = 12.8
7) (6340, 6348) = 12.8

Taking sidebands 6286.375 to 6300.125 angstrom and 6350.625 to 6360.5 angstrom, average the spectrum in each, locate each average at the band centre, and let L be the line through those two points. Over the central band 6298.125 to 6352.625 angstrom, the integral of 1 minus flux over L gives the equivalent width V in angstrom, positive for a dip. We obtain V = -0.3 angstrom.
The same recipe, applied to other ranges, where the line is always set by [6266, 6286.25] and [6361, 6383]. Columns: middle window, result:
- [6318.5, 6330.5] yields 0.1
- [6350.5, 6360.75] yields 0.4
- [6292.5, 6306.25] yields -0.5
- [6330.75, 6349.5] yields -0.6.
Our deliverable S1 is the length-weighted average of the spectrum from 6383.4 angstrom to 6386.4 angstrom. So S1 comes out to 12.6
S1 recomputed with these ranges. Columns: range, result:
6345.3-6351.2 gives 12.7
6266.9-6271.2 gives 12.6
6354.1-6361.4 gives 12.1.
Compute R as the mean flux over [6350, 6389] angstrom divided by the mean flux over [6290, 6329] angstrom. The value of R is 0.98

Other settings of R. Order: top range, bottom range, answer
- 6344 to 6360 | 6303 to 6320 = 0.98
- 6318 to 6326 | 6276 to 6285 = 1.03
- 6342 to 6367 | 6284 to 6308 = 0.97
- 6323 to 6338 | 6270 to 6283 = 1.03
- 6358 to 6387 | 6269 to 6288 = 0.99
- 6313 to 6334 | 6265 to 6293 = 1.01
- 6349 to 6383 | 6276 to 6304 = 0.98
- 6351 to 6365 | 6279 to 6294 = 0.98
